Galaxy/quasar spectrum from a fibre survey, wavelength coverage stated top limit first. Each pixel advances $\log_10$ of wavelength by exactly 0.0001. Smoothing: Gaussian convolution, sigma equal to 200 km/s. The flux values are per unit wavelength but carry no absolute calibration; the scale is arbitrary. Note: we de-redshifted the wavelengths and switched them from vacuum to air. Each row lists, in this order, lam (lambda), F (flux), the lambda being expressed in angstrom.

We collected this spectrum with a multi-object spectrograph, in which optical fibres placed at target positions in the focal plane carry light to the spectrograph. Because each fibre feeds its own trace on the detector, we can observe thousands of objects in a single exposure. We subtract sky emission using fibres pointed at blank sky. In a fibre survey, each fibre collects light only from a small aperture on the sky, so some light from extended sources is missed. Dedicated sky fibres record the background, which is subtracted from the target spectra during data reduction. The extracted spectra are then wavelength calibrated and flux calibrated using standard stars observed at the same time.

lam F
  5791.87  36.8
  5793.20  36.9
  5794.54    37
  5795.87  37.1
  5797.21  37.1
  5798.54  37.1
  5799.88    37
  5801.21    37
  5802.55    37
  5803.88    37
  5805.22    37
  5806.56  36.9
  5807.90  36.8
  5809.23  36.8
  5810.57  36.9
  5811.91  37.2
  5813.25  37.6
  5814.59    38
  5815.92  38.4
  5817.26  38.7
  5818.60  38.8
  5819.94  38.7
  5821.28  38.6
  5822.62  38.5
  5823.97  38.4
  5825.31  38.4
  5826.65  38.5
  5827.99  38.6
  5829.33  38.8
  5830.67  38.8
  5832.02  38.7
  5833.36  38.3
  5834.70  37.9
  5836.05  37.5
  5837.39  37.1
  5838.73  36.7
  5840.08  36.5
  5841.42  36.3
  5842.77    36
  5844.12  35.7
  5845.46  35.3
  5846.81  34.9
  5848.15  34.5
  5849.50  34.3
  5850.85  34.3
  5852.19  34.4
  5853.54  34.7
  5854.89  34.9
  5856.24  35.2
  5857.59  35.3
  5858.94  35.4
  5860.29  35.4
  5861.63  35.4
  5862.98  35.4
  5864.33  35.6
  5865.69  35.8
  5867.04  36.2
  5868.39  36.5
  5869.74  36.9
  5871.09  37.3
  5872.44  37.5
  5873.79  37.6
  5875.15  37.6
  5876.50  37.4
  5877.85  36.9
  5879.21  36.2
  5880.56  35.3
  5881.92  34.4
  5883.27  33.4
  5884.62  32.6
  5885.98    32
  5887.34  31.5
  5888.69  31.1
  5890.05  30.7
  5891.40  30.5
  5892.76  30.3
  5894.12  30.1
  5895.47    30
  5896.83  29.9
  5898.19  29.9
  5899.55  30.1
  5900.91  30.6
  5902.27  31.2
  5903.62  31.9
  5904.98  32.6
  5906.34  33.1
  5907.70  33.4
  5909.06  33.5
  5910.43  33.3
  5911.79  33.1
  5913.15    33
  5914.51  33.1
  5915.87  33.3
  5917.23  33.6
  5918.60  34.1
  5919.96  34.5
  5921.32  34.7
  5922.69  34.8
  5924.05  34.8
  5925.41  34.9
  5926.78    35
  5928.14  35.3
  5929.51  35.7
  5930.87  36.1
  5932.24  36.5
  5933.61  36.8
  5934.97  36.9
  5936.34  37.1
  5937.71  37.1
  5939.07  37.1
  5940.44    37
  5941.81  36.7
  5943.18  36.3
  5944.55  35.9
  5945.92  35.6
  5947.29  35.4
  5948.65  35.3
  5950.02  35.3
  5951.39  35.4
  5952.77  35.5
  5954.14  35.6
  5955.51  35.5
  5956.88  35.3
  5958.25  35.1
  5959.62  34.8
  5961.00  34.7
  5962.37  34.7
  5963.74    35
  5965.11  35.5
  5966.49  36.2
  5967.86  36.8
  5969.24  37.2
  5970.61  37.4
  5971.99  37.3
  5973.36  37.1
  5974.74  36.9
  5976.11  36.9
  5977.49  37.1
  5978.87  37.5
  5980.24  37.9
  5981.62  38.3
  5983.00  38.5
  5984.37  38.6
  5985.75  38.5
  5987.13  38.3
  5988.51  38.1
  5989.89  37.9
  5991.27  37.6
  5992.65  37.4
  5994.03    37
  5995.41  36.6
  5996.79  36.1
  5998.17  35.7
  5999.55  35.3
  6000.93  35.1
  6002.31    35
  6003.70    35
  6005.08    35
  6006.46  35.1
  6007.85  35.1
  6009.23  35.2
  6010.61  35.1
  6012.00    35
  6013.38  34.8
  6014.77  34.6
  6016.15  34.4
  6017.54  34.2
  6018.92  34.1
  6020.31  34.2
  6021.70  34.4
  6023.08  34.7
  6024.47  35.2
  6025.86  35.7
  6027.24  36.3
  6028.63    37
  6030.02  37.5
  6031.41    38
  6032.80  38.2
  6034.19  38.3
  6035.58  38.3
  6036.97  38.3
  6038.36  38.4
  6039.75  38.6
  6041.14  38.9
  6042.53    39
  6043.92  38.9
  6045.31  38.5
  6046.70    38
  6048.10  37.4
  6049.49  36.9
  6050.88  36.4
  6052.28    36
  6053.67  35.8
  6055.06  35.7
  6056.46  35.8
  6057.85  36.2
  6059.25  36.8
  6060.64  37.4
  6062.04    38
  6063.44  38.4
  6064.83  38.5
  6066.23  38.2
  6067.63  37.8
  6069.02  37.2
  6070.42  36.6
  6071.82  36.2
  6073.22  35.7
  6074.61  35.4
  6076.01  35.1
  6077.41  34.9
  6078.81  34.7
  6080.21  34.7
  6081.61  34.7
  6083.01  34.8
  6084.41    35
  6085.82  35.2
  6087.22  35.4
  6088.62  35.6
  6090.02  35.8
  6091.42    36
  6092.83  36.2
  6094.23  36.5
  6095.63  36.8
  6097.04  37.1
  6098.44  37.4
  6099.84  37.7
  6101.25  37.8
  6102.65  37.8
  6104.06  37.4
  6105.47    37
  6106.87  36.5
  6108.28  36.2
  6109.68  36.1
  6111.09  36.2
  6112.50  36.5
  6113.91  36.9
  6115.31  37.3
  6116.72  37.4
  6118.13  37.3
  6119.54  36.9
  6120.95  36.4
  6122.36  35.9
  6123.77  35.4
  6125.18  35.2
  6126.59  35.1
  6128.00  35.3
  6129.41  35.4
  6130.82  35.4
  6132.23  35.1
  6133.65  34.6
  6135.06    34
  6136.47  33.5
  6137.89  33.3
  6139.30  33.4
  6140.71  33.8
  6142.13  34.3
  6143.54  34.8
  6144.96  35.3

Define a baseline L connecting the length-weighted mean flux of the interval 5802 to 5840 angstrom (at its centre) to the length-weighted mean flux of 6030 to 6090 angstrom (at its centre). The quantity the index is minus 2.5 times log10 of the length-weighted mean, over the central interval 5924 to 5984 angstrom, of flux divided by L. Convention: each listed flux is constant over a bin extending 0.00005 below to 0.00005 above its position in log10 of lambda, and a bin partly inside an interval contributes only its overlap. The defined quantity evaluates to 0.03 mag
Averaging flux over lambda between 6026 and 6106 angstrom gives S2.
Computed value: 36.9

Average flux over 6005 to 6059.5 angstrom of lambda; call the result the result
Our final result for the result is 36.4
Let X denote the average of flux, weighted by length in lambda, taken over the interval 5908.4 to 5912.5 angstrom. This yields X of 33.2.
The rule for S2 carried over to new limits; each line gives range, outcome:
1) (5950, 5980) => 36.1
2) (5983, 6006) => 36.7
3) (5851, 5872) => 35.6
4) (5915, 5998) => 36.2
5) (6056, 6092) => 36.2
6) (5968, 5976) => 37.1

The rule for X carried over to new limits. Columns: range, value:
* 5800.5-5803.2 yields 37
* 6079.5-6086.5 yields 34.8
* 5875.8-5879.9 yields 36.9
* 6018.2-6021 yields 34.2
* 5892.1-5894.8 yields 30.2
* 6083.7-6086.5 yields 35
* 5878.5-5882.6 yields 35.3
